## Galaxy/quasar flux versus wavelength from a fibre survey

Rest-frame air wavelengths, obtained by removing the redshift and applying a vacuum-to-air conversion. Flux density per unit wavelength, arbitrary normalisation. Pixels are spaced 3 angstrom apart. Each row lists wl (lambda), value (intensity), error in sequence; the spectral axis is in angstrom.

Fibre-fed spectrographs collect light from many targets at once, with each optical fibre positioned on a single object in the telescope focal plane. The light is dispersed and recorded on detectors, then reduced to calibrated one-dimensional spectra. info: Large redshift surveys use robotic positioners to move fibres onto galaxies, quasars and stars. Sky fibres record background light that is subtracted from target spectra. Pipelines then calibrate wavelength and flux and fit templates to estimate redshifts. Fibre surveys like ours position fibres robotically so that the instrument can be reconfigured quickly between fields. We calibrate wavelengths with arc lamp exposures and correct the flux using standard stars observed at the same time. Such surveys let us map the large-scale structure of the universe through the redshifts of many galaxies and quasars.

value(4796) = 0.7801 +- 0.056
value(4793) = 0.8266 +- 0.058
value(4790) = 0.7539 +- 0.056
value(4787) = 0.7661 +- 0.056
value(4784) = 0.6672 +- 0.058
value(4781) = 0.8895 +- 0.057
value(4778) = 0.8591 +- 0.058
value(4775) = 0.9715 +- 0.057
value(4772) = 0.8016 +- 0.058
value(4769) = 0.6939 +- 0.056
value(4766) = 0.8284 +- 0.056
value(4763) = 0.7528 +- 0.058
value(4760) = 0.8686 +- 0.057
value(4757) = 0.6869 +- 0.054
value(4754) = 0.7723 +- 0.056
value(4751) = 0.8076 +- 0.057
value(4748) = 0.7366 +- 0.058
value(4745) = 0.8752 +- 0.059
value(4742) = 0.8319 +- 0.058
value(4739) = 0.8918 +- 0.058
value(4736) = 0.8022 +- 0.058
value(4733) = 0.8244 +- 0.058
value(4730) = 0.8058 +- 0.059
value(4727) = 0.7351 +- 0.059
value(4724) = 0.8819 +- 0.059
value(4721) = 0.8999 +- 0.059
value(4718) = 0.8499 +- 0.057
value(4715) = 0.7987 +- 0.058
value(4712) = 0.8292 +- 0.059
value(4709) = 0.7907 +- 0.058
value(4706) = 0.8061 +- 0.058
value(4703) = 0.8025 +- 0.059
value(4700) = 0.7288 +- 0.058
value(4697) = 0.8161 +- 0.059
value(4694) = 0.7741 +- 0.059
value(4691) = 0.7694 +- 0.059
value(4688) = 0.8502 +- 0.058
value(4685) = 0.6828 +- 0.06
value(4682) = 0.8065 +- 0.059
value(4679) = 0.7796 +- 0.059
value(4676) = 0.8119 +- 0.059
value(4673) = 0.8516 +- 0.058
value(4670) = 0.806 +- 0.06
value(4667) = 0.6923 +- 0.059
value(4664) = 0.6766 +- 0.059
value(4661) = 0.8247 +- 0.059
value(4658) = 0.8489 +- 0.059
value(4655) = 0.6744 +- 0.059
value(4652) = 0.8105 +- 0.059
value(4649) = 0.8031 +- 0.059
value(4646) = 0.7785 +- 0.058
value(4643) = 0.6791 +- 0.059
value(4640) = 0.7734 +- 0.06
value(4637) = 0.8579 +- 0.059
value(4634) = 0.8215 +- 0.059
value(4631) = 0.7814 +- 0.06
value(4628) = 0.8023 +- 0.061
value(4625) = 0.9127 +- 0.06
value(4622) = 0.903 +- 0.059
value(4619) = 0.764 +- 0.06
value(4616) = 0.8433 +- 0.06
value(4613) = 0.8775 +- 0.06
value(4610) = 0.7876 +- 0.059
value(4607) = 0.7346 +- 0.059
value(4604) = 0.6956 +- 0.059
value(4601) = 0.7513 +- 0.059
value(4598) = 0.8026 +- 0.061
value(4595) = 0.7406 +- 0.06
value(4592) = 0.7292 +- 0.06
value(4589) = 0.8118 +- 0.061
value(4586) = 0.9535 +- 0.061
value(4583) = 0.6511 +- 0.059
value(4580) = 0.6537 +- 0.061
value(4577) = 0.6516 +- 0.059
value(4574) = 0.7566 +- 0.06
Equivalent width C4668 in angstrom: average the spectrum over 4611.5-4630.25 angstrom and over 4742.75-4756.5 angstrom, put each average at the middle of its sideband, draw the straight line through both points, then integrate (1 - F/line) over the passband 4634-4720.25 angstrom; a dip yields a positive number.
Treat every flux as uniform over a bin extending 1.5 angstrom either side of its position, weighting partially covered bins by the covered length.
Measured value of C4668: 3.8 angstrom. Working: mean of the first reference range 0.848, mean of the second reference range 0.792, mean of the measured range 0.786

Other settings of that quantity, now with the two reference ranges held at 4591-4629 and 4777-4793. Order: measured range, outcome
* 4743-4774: 0.14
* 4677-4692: 0.27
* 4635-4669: 1.19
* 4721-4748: -1.32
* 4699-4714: -0.03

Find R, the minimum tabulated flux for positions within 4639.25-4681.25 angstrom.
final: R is 0.6744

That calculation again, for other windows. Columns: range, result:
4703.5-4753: 0.7351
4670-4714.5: 0.6828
